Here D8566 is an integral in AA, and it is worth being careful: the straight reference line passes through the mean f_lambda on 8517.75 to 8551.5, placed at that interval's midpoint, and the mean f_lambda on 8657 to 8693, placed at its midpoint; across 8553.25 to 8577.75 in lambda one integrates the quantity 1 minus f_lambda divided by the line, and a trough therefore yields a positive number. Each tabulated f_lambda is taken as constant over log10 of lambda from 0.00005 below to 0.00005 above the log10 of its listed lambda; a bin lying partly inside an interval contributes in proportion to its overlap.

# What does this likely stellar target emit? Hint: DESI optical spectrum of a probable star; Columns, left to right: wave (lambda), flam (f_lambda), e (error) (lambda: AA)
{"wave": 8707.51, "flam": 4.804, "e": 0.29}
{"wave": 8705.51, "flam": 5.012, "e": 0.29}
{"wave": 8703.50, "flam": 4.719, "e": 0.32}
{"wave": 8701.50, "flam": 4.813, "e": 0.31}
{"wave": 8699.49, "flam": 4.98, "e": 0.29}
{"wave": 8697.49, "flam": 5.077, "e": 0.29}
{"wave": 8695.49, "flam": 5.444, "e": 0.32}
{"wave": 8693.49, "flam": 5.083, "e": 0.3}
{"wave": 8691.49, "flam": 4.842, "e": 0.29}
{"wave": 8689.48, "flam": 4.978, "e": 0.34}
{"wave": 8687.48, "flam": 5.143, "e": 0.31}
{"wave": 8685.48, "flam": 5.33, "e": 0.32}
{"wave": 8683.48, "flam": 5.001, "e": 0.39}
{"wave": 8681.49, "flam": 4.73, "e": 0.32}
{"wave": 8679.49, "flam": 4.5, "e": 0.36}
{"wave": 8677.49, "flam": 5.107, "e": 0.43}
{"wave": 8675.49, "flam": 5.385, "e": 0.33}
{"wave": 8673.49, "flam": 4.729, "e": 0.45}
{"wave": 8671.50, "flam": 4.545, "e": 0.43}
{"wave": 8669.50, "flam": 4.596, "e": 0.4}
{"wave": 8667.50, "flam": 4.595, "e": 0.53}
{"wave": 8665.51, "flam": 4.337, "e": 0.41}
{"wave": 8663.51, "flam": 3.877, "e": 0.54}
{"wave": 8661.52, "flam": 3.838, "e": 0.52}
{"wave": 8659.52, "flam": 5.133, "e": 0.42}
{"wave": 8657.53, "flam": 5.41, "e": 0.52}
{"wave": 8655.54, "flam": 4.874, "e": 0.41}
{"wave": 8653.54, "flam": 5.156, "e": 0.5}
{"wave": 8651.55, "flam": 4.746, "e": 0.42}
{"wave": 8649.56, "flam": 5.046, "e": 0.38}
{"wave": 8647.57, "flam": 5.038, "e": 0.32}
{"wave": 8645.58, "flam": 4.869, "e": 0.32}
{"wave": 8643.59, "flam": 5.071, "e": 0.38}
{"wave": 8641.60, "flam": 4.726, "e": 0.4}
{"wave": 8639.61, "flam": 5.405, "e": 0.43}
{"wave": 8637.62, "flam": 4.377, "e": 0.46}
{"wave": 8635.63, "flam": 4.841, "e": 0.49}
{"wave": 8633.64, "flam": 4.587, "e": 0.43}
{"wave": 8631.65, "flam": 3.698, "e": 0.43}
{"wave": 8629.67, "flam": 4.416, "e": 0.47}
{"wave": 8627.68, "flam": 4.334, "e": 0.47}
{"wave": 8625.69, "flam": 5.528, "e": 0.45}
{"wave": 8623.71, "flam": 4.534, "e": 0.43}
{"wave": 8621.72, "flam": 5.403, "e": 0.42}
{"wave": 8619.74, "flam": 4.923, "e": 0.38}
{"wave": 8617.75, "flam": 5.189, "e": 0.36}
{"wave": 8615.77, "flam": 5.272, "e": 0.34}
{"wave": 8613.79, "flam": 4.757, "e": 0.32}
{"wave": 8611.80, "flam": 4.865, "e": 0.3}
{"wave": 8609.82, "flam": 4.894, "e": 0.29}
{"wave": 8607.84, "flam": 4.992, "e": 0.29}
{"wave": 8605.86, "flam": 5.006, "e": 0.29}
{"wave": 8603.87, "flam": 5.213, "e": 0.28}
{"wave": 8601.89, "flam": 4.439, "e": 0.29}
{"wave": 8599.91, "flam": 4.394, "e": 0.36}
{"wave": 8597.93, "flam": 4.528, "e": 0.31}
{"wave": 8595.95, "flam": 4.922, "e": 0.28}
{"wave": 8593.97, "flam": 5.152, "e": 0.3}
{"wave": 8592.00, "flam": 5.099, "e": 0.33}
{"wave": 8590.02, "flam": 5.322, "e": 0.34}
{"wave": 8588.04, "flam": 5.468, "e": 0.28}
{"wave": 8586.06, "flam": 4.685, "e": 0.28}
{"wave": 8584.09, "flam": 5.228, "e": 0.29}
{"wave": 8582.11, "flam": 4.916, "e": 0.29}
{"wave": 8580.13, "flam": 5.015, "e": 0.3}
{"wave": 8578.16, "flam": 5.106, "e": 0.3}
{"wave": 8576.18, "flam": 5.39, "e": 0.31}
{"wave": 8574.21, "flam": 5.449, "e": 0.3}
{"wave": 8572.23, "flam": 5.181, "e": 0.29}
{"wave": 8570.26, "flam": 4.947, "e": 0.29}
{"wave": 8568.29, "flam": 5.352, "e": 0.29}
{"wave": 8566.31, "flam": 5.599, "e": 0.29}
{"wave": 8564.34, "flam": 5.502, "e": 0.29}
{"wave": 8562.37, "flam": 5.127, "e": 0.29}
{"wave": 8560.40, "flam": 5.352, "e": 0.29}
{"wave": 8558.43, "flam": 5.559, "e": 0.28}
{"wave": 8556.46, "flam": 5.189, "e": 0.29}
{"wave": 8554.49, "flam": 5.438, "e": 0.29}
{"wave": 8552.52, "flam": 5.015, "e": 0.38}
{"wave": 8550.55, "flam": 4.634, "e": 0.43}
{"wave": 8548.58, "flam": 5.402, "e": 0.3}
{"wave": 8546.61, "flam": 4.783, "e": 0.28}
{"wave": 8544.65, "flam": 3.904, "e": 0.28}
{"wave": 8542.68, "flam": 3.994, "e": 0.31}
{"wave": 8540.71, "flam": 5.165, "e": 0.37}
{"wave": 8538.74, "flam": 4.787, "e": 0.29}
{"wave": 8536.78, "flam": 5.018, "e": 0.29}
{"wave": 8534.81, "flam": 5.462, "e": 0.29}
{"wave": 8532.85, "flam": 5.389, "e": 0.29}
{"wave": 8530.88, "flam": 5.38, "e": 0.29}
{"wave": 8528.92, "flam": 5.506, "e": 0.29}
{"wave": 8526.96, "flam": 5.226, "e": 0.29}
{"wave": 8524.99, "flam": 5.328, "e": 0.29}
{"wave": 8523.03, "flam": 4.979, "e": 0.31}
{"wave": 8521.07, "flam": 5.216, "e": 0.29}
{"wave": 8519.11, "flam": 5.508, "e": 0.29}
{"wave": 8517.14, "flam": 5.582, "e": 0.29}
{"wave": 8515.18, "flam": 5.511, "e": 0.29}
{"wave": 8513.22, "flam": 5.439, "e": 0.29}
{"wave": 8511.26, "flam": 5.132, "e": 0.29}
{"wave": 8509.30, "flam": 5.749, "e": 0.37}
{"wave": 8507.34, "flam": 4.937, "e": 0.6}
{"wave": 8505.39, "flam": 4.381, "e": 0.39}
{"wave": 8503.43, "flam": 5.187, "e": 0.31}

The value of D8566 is -1.7 AA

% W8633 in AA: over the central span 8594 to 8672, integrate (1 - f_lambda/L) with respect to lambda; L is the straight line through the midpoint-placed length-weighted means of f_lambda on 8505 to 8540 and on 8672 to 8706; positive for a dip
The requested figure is 4.5 AA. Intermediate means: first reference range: 5.27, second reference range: 4.99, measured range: 4.78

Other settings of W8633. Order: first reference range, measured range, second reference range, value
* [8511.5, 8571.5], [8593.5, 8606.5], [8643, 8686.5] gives 0.6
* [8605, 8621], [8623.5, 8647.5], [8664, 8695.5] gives 1.1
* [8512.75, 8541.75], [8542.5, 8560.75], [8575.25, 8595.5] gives 0.9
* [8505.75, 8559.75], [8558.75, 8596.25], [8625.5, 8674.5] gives -1.8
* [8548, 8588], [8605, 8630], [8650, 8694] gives 0.4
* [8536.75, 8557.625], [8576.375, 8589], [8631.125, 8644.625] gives -0.8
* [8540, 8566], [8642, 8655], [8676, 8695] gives 0.1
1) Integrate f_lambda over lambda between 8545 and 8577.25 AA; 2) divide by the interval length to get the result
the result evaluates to 5.22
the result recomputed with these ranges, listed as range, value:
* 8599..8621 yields 4.91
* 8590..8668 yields 4.82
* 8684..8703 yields 5.06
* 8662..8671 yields 4.33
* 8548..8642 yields 5.01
